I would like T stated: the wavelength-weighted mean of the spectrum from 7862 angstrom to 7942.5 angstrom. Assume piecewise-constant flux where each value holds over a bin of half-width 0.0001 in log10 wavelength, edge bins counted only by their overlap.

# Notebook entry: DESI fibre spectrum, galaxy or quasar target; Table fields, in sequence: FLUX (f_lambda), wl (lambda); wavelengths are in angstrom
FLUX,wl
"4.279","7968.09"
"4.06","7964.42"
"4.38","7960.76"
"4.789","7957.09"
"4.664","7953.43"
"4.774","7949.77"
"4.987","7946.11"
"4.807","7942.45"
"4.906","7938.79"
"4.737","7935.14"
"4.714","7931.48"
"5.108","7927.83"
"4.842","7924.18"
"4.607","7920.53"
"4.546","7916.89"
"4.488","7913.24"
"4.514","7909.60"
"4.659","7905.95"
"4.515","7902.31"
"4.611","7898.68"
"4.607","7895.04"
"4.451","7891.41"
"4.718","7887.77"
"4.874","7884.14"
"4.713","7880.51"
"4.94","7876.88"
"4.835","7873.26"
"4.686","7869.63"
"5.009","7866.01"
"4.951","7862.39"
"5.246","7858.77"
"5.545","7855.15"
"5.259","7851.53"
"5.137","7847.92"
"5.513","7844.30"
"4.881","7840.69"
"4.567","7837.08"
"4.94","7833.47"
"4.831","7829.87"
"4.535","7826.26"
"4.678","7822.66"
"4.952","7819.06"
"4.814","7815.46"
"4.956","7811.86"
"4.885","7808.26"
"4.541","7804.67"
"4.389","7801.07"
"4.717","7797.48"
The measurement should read 4.73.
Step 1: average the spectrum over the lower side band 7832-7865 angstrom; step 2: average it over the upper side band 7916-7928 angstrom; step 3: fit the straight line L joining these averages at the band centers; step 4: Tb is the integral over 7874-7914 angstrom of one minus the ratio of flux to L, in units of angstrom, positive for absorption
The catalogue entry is 1.9 angstrom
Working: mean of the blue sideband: 5.11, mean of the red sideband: 4.75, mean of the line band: 4.65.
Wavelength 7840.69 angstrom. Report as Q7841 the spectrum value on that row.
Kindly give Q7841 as 4.881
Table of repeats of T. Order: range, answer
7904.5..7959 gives 4.74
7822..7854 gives 4.95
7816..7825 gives 4.8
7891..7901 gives 4.57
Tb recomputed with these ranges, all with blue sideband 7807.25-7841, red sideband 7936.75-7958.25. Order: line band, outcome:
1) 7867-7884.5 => 0.0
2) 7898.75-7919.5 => 1.1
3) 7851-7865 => -1.3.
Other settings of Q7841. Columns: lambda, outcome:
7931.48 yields 4.714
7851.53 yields 5.259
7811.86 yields 4.956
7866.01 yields 5.009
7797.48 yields 4.717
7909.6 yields 4.514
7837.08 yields 4.567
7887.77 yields 4.718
